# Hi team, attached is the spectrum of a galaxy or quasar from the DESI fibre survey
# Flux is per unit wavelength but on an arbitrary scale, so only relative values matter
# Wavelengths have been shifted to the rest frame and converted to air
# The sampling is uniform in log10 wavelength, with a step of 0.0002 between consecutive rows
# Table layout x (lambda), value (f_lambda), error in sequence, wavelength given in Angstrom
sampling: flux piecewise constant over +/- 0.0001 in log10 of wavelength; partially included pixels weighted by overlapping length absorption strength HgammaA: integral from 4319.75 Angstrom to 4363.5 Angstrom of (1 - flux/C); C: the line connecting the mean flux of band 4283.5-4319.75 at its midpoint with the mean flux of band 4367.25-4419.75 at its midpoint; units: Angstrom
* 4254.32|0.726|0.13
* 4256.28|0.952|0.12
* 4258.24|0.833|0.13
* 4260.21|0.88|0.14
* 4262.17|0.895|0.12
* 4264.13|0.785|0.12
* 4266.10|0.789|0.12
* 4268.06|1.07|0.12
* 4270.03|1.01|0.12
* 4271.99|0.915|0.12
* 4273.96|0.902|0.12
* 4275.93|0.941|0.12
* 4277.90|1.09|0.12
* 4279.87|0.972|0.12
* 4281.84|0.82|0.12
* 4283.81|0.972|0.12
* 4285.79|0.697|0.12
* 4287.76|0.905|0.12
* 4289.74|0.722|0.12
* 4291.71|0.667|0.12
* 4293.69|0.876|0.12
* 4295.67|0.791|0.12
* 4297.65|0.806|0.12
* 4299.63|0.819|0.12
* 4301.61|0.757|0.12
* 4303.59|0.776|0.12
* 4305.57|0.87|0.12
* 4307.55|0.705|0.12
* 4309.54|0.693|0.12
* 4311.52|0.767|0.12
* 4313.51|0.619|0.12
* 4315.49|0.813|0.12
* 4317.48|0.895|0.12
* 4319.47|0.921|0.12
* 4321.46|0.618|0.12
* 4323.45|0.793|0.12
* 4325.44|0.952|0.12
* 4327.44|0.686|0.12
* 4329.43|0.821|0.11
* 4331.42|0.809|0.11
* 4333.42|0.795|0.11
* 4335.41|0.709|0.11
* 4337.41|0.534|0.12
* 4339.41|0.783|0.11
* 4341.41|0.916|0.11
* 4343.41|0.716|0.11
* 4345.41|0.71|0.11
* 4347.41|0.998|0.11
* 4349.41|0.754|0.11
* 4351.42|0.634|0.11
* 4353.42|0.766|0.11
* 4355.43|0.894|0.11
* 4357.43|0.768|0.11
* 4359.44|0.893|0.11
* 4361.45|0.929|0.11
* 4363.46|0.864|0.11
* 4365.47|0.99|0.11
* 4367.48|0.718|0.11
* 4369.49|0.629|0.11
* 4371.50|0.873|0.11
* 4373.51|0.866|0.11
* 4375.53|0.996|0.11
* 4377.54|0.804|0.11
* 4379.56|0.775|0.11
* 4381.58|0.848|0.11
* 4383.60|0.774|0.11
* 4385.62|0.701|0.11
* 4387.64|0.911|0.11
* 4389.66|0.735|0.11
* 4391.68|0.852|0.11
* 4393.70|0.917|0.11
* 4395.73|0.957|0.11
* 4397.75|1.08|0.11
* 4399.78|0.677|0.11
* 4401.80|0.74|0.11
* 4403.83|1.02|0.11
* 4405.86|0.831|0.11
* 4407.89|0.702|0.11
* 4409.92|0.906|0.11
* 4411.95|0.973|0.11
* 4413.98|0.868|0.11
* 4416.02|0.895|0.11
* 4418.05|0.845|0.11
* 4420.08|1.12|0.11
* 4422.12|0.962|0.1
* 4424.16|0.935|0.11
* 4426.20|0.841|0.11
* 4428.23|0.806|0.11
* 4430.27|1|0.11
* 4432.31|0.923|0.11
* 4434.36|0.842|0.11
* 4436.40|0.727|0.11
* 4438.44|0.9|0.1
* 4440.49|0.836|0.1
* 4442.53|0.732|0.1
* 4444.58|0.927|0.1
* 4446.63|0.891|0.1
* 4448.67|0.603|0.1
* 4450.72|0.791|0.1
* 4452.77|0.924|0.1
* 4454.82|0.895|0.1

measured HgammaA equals 1.3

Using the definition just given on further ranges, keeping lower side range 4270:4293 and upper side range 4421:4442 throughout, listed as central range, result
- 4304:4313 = 1.29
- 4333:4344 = 1.72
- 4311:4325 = 1.52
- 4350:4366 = 0.75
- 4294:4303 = 0.82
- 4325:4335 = 0.90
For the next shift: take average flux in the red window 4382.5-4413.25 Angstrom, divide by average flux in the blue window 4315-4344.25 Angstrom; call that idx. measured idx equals 1.1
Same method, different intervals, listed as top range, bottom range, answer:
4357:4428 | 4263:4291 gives 0.96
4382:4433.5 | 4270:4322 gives 1.06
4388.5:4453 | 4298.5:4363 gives 1.10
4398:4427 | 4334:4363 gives 1.12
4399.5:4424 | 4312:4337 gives 1.14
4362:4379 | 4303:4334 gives 1.08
